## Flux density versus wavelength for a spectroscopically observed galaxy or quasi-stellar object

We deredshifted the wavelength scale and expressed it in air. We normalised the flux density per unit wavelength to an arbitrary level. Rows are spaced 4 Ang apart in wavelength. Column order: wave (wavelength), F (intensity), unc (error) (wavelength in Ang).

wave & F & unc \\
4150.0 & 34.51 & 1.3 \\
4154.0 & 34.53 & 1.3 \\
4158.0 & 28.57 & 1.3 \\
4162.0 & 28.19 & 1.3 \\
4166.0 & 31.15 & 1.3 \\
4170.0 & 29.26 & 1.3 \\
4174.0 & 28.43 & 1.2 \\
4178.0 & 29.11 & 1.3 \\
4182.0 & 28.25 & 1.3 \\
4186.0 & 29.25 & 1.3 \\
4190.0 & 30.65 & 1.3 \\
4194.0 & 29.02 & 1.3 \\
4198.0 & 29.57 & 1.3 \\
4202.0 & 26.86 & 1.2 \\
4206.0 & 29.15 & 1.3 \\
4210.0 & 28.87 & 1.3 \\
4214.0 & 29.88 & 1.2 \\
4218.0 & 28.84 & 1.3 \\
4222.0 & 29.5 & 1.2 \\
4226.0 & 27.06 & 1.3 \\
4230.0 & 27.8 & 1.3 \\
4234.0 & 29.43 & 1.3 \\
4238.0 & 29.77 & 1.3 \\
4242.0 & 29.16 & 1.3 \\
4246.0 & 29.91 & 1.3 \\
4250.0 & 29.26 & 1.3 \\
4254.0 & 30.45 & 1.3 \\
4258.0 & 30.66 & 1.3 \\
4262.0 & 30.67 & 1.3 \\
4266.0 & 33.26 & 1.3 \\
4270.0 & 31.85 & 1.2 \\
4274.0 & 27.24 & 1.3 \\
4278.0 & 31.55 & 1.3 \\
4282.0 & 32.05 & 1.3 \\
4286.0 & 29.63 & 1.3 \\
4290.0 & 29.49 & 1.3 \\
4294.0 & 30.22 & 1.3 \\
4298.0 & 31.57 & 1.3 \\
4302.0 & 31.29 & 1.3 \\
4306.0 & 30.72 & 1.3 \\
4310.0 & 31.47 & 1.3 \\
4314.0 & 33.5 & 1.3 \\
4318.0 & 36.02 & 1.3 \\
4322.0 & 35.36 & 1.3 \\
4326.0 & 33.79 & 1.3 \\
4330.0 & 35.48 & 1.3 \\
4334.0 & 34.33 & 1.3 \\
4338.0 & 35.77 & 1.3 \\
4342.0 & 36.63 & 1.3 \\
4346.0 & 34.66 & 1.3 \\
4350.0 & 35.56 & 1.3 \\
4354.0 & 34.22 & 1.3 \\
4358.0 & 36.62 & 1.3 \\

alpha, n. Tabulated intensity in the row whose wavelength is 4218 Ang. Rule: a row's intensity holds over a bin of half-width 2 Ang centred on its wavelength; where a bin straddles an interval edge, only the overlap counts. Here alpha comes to 28.84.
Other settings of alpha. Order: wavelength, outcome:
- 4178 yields 29.11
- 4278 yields 31.55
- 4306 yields 30.72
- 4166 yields 31.15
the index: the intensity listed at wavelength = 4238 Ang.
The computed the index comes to 29.77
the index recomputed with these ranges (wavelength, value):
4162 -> 28.19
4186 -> 29.25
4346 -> 34.66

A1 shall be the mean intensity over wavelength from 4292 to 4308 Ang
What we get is 30.9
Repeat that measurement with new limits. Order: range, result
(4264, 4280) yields 31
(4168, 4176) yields 28.8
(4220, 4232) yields 28.1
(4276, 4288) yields 31.1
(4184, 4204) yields 29.1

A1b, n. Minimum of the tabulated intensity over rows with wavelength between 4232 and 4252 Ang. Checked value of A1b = 29.16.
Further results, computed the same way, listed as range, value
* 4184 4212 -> 26.86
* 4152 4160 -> 28.57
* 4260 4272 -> 30.67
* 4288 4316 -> 29.49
